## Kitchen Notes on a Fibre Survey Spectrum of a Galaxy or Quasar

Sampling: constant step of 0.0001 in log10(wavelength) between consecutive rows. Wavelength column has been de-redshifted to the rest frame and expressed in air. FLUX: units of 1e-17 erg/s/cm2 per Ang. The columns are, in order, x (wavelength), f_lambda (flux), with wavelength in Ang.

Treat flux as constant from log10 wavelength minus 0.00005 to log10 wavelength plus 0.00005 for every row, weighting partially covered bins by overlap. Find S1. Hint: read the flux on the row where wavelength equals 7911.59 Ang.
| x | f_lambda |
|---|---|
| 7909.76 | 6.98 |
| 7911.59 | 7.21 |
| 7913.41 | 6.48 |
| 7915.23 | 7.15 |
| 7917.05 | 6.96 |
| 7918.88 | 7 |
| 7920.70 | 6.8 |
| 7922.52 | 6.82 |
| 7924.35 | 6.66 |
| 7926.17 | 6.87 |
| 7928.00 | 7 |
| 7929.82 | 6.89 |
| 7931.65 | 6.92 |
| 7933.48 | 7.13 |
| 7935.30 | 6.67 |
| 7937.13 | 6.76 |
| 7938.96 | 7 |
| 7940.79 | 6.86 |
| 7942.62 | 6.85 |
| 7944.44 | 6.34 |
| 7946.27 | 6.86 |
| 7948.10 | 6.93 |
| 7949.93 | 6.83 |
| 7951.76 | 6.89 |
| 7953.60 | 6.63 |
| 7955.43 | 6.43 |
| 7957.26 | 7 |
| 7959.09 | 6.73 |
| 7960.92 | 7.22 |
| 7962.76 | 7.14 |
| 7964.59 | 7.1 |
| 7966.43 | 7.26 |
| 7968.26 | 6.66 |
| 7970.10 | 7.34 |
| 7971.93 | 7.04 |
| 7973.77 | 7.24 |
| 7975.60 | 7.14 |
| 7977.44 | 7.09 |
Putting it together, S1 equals 7.21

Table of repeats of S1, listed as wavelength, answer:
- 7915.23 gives 7.15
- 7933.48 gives 7.13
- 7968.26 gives 6.66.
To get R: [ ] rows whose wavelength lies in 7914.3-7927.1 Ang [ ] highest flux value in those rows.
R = 7.15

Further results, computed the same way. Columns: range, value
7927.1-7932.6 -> 7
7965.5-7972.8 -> 7.34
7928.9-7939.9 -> 7.13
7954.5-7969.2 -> 7.26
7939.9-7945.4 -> 6.86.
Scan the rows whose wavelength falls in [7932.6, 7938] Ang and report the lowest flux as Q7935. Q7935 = 6.67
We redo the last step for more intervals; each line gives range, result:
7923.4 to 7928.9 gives 6.66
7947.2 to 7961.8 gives 6.43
